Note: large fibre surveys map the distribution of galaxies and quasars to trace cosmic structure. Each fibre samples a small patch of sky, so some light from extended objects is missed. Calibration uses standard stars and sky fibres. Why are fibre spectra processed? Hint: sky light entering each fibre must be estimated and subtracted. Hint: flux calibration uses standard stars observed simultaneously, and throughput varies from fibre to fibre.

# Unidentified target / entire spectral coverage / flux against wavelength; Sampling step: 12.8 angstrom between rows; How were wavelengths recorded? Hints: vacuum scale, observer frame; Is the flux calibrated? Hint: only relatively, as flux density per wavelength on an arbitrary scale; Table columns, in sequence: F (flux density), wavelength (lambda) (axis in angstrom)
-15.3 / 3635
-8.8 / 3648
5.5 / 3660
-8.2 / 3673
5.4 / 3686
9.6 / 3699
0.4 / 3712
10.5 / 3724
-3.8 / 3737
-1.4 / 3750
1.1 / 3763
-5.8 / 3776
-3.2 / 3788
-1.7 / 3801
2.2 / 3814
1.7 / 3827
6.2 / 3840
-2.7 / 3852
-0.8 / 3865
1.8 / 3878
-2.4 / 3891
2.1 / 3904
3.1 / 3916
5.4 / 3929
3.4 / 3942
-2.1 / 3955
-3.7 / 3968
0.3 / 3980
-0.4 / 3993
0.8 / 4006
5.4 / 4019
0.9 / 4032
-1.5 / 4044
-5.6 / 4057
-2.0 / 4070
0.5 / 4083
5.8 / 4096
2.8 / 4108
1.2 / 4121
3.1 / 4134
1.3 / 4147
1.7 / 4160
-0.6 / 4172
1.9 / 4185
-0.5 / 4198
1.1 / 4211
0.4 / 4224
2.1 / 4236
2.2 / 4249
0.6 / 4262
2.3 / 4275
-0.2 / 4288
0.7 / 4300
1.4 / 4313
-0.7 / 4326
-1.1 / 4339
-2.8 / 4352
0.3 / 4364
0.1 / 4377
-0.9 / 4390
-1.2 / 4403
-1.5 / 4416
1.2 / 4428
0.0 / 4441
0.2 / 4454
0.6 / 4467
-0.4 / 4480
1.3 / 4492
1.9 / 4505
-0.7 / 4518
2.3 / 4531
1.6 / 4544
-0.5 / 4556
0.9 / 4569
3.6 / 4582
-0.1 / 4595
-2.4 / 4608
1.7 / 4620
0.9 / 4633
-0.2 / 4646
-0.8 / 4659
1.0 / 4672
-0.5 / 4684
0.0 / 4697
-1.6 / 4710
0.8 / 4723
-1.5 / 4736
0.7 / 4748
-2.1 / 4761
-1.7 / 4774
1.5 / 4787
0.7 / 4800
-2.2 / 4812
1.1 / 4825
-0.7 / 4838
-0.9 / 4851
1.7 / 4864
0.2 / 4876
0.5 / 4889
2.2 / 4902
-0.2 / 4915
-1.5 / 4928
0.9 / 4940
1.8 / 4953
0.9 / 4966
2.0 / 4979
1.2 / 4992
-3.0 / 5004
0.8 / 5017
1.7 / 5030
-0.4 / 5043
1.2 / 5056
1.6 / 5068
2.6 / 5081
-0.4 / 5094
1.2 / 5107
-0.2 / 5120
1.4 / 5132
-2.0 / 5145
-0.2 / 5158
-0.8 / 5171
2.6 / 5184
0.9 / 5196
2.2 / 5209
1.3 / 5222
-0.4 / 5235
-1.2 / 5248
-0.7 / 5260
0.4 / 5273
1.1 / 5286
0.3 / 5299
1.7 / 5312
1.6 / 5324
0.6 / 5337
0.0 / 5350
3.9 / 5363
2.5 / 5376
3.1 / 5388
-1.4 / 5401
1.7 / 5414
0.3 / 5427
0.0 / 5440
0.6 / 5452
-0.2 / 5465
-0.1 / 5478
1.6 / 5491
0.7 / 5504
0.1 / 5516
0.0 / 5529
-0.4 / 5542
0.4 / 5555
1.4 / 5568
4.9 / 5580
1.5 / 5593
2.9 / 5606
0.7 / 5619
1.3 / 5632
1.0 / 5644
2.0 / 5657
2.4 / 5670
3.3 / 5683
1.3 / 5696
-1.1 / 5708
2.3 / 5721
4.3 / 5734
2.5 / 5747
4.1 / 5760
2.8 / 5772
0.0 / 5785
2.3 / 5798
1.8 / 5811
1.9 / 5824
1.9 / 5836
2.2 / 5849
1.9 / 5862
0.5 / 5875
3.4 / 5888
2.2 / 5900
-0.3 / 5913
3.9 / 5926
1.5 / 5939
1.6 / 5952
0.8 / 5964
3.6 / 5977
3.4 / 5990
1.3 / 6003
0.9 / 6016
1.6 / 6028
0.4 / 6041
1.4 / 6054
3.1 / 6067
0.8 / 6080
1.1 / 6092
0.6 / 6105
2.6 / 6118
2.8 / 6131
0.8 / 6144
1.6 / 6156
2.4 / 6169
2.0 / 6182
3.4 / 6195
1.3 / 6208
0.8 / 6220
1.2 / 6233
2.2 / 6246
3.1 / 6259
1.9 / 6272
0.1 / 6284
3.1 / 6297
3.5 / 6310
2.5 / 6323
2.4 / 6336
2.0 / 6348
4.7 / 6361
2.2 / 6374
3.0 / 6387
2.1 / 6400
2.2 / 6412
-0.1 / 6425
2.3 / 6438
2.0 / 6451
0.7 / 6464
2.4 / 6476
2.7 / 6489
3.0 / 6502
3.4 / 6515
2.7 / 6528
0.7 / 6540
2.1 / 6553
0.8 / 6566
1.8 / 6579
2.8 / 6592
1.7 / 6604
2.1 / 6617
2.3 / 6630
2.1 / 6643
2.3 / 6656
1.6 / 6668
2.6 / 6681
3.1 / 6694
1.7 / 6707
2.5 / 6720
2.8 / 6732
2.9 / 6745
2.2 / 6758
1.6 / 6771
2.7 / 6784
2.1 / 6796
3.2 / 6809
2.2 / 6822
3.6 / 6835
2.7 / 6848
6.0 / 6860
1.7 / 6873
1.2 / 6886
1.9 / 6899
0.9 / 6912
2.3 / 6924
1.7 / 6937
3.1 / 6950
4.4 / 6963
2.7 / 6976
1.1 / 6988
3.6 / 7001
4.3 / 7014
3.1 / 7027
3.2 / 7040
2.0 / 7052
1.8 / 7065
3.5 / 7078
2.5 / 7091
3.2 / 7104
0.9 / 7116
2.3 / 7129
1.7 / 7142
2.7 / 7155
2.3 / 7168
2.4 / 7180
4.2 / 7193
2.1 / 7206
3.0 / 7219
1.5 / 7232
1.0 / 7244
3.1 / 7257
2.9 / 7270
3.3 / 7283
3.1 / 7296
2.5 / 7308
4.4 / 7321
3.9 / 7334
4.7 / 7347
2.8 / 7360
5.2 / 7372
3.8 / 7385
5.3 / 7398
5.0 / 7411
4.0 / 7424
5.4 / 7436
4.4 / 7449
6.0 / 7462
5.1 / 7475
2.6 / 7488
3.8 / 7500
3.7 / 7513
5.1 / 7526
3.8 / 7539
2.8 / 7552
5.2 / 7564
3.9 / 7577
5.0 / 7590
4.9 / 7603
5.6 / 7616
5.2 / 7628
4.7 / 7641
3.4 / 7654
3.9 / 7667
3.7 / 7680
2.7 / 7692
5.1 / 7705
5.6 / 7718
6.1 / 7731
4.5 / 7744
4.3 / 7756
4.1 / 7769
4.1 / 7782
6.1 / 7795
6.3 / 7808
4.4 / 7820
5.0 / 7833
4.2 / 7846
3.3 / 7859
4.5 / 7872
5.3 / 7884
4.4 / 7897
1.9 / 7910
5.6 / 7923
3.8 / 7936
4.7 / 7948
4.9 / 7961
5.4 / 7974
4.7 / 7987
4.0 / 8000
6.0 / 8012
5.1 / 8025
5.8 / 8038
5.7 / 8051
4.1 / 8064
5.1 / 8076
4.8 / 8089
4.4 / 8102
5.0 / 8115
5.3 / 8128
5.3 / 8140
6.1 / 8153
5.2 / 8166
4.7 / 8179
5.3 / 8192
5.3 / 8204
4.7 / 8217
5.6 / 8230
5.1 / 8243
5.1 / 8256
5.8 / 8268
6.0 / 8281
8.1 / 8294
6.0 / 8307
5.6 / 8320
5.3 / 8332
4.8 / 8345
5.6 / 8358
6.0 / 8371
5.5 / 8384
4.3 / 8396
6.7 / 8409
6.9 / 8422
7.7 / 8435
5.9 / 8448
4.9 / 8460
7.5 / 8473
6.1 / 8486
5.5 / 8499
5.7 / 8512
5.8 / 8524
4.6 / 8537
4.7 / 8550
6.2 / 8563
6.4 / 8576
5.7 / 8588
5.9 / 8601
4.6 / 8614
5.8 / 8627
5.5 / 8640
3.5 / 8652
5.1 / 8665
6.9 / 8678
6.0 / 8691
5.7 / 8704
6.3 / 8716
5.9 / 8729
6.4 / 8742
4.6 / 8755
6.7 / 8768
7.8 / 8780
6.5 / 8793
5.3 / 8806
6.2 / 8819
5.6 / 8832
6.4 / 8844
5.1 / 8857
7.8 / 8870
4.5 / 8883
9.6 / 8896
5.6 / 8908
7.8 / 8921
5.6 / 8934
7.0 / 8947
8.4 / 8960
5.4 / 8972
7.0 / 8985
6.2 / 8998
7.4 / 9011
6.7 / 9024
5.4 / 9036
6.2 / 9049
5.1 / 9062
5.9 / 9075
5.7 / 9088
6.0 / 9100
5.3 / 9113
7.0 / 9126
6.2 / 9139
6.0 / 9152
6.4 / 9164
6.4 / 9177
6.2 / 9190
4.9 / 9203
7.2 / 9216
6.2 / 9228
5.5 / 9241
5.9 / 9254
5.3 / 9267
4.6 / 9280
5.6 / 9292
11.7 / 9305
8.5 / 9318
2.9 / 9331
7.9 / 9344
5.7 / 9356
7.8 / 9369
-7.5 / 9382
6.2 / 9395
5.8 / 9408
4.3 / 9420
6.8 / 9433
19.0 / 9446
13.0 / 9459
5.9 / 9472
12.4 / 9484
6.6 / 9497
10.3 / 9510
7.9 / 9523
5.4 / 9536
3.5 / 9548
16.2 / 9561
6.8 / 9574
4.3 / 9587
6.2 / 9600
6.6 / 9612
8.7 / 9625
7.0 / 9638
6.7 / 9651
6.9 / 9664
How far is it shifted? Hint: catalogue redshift 0.84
